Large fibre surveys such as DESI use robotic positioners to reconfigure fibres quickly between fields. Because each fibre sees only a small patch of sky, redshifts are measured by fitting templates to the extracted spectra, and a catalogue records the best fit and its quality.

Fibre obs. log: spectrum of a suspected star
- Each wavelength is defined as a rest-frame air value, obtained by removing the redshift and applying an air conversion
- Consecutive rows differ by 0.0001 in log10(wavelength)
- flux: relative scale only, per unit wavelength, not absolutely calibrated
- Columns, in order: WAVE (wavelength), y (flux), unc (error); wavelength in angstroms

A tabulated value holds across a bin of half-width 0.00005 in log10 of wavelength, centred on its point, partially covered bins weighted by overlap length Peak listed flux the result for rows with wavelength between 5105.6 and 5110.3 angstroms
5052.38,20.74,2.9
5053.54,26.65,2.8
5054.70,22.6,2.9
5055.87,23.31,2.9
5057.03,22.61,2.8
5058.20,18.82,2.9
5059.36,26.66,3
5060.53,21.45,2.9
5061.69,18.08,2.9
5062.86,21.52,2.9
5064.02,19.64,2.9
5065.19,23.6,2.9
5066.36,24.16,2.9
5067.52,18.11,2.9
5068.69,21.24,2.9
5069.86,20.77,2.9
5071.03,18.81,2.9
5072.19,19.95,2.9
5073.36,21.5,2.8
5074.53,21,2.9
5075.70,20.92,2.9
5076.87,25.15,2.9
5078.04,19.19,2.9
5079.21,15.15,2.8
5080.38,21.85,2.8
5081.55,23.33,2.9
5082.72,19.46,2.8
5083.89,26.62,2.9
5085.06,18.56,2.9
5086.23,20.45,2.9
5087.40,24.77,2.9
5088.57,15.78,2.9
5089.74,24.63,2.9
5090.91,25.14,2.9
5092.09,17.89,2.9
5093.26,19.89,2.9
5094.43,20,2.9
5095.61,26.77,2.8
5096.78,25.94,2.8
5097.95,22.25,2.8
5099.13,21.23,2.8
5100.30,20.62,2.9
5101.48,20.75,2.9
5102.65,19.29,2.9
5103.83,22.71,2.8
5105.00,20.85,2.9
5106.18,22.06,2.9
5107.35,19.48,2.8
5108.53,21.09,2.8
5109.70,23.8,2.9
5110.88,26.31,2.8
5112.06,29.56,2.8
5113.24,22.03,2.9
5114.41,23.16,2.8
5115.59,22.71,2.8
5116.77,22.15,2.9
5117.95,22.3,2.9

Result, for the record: 23.8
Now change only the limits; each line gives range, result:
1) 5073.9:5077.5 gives 25.15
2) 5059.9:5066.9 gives 24.16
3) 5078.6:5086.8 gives 26.62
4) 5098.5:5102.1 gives 21.23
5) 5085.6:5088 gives 24.77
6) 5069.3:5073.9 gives 21.5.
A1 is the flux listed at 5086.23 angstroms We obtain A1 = 20.45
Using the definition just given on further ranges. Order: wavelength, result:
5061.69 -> 18.08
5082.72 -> 19.46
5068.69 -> 21.24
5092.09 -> 17.89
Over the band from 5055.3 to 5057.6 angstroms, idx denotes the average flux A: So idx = 23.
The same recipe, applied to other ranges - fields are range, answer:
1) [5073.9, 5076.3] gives 21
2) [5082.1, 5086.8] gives 21.3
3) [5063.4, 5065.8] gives 21.6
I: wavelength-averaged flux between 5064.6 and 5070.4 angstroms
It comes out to 21.6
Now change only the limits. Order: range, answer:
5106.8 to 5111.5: 22.7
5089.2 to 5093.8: 21.9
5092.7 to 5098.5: 23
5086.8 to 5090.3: 21.7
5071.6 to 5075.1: 20.8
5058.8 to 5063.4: 21.9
